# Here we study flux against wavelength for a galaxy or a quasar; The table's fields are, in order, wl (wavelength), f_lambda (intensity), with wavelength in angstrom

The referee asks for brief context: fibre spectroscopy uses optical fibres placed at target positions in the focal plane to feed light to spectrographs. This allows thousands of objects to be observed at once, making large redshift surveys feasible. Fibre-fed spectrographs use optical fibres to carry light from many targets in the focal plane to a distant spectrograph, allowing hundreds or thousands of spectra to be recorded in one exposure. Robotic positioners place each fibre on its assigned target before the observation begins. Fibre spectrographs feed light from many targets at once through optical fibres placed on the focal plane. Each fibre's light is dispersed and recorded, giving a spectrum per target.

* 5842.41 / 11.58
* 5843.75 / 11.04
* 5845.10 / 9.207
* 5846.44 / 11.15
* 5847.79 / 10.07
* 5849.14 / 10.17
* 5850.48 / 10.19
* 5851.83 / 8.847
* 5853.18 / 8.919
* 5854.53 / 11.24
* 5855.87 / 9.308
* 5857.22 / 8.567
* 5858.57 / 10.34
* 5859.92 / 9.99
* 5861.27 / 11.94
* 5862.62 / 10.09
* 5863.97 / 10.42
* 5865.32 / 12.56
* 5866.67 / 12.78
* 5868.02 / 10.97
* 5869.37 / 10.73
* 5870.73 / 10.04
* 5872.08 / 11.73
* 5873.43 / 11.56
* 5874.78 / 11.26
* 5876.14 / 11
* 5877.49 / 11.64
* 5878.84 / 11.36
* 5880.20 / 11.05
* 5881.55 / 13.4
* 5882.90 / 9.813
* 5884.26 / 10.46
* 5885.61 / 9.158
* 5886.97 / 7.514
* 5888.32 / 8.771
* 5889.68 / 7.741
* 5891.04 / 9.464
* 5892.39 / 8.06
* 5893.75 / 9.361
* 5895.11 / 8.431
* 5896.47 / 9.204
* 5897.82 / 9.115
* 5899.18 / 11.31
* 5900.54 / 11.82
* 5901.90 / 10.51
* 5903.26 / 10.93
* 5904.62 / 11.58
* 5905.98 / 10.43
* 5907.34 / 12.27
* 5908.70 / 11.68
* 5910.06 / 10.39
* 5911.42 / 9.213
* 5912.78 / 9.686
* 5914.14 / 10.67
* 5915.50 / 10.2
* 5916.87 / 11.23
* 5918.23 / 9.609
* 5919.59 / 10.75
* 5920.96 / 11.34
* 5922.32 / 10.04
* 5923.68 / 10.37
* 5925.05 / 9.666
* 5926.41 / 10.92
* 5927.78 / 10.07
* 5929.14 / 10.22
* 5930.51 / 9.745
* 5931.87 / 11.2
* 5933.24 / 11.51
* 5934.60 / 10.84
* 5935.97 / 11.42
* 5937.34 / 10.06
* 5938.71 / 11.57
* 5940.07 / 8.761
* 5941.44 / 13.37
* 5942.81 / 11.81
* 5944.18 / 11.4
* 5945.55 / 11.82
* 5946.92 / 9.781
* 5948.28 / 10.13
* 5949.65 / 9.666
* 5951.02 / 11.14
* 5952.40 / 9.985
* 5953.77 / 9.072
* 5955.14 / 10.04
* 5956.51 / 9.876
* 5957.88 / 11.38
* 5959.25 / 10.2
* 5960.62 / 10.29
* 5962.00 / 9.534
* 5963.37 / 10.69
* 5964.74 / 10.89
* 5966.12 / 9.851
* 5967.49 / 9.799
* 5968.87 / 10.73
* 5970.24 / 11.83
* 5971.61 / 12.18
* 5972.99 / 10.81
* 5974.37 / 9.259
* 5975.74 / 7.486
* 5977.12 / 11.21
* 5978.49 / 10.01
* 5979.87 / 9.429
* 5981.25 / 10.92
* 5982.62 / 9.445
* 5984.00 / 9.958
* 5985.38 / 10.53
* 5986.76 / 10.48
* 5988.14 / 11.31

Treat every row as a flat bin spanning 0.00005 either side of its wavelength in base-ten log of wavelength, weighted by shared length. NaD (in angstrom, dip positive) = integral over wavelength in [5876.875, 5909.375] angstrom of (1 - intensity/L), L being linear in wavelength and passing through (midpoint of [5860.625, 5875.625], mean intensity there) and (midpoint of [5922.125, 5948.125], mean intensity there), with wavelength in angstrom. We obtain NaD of 2.56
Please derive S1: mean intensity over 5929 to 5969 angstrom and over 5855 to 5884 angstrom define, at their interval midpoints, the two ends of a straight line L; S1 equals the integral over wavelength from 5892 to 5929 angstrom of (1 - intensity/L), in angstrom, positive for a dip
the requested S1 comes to 1.43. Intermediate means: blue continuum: 11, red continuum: 10.6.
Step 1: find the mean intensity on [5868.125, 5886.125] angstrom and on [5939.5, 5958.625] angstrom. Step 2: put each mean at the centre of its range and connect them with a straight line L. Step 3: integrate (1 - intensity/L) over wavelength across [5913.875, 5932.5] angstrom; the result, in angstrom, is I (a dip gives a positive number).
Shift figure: 0.6 angstrom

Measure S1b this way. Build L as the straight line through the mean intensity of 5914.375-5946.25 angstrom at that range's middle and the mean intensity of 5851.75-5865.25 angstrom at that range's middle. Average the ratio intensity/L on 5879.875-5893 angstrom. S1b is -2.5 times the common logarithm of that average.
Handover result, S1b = 0.09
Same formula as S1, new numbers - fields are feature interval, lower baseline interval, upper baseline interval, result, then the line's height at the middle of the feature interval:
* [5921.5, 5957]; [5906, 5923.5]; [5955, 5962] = -0.5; 10.4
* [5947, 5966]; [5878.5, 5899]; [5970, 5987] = -0.3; 10.1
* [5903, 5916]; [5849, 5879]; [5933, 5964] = -0.1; 10.6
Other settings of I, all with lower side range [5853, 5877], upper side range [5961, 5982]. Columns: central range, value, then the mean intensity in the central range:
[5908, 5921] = 0.2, 10.4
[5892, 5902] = 0.9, 9.72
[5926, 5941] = -0.2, 10.6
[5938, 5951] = -0.6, 10.9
